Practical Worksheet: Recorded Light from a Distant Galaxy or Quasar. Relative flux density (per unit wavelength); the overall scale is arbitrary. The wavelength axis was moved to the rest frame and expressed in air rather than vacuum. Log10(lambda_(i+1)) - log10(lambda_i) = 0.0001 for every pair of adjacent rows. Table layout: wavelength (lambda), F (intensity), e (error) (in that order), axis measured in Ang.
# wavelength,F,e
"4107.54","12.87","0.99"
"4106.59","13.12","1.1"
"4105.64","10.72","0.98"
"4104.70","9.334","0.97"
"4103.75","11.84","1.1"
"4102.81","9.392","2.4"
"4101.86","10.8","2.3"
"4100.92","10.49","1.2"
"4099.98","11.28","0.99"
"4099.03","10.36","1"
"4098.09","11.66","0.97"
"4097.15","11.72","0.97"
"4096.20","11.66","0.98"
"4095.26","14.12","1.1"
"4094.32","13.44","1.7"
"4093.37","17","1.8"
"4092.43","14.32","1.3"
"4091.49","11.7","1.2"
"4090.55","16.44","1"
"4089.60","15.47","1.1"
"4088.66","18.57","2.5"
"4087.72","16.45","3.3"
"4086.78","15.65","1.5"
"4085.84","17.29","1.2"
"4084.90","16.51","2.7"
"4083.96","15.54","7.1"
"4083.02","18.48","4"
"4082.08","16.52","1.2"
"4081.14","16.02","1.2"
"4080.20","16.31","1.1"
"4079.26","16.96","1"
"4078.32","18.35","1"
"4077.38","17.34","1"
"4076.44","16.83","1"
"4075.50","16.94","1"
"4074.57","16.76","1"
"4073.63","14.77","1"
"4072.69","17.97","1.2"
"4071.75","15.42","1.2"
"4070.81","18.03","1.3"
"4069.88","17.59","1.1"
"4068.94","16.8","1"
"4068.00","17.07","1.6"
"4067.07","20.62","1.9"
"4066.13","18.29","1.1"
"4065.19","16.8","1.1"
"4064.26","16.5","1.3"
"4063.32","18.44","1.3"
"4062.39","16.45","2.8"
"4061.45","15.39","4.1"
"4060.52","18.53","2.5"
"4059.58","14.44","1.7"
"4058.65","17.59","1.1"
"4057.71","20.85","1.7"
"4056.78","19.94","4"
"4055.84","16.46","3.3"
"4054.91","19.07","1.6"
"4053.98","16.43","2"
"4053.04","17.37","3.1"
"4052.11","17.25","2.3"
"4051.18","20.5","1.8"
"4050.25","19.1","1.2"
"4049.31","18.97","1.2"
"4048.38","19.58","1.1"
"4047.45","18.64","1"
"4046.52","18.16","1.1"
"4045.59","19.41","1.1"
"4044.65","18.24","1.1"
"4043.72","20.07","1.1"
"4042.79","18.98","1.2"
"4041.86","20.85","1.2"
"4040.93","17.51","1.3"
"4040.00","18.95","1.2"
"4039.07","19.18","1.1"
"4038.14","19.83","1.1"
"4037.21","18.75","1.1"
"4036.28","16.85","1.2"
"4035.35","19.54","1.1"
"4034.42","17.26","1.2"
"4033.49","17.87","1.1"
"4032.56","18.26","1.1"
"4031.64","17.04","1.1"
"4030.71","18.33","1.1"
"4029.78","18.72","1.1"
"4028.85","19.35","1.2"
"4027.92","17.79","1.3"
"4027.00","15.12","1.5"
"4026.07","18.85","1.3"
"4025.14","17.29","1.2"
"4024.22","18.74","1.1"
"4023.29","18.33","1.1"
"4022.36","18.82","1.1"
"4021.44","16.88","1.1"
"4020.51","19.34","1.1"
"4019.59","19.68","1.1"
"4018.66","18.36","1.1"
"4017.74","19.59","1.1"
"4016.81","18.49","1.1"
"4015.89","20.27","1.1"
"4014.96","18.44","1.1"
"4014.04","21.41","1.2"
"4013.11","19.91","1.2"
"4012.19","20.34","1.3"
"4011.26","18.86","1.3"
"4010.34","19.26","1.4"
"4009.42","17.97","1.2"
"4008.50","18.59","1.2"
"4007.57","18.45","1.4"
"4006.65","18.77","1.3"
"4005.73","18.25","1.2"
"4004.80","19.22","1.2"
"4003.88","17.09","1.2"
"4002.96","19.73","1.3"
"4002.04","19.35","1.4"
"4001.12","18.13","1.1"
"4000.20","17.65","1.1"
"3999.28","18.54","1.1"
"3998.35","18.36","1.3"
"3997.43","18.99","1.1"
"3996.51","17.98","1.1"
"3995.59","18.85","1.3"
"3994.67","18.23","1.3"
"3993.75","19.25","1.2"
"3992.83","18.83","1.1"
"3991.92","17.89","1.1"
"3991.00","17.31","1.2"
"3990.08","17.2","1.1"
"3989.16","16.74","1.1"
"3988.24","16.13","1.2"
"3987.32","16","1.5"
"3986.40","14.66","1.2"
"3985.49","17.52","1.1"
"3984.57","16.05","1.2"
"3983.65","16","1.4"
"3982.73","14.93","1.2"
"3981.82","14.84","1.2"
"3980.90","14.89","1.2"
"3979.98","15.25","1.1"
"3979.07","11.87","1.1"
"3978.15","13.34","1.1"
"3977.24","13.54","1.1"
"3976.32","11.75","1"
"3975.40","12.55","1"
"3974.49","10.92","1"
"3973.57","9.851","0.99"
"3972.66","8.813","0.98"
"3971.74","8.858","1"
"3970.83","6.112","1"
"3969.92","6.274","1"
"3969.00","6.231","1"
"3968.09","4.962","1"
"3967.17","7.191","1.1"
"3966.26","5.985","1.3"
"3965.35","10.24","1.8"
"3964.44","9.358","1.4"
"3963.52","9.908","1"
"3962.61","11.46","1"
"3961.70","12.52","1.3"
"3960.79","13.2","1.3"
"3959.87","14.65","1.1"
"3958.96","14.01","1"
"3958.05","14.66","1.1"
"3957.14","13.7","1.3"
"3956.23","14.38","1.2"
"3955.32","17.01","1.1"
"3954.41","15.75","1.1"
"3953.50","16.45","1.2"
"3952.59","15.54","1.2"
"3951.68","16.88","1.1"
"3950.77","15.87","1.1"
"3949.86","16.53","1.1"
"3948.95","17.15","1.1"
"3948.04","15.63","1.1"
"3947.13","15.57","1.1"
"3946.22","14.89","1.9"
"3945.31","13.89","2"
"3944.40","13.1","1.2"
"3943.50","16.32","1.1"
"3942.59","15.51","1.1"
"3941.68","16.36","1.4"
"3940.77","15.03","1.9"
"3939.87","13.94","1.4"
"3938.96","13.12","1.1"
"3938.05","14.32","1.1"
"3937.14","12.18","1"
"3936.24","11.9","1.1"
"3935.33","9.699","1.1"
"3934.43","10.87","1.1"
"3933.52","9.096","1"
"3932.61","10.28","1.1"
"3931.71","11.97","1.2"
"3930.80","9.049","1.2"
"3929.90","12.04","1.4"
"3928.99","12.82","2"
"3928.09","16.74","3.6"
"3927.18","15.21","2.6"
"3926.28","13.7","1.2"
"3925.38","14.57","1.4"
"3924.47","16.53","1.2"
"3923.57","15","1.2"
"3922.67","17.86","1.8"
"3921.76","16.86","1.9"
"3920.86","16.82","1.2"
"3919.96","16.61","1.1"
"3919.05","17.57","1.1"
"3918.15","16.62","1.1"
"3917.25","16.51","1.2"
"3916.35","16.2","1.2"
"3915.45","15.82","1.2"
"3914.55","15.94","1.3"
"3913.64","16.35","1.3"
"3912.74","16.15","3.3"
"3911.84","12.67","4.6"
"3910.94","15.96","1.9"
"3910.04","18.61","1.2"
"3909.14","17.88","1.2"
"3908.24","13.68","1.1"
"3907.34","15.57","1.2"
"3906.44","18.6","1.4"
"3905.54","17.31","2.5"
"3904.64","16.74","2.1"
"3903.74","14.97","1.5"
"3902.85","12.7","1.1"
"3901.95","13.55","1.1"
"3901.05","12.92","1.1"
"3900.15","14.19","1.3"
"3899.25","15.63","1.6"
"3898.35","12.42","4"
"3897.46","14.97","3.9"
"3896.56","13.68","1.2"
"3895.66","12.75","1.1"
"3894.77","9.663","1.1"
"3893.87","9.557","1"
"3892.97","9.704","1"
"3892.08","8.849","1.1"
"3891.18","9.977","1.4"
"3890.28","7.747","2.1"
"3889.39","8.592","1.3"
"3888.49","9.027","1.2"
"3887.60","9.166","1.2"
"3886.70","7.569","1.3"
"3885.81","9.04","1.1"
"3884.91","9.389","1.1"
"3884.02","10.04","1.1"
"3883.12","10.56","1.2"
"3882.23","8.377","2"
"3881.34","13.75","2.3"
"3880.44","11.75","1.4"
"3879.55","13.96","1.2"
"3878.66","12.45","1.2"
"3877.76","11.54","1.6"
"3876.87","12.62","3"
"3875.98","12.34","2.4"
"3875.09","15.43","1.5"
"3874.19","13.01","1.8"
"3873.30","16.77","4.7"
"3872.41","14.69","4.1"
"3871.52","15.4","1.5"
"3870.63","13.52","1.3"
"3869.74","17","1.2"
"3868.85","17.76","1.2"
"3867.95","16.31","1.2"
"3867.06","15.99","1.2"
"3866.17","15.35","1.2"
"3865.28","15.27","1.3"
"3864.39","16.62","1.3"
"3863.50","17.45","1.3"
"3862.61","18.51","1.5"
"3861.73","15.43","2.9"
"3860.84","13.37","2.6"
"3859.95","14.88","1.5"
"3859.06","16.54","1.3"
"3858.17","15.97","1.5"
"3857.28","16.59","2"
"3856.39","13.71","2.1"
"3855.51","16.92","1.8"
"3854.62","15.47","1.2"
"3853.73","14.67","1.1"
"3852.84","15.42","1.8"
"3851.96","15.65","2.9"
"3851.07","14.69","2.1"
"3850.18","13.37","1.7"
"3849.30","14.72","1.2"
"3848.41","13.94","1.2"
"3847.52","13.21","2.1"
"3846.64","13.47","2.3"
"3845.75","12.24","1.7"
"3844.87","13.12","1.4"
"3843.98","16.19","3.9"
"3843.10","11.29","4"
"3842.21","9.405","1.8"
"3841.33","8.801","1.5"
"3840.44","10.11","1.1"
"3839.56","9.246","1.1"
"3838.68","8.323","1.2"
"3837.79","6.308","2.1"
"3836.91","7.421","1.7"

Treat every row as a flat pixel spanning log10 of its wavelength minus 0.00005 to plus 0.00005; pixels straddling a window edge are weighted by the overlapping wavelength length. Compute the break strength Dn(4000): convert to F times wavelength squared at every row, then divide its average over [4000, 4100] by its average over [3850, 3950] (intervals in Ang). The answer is 1.3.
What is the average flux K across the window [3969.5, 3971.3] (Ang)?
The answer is 6.25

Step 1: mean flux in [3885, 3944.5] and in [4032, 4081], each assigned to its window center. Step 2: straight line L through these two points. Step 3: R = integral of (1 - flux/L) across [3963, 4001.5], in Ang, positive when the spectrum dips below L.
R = 4.9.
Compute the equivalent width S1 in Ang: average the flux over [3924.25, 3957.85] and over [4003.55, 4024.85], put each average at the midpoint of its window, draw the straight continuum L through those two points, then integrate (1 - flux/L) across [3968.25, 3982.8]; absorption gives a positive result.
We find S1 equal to 4.8 Ang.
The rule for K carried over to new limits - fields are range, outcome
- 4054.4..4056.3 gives 17.8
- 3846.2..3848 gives 13.4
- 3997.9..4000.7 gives 18.1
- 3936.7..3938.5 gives 13.2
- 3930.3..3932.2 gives 10.6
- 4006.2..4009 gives 18.6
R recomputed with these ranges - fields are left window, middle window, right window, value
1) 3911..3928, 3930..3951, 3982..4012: 3.8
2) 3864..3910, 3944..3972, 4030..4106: 3.7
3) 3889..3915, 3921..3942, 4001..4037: 2.0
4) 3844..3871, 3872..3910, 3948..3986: 5.0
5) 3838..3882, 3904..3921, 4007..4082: -1.2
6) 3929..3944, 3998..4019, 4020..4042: -2.5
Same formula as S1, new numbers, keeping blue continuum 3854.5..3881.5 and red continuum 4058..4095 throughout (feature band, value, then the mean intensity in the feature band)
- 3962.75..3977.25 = 6.4 Ang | 8.82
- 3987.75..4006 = -2.4 Ang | 18.2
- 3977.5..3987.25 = 0.6 Ang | 15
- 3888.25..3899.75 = 3.2 Ang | 11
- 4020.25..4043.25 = -2.8 Ang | 18.3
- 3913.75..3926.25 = -0.7 Ang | 16.3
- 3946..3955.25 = -0.2 Ang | 16.1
